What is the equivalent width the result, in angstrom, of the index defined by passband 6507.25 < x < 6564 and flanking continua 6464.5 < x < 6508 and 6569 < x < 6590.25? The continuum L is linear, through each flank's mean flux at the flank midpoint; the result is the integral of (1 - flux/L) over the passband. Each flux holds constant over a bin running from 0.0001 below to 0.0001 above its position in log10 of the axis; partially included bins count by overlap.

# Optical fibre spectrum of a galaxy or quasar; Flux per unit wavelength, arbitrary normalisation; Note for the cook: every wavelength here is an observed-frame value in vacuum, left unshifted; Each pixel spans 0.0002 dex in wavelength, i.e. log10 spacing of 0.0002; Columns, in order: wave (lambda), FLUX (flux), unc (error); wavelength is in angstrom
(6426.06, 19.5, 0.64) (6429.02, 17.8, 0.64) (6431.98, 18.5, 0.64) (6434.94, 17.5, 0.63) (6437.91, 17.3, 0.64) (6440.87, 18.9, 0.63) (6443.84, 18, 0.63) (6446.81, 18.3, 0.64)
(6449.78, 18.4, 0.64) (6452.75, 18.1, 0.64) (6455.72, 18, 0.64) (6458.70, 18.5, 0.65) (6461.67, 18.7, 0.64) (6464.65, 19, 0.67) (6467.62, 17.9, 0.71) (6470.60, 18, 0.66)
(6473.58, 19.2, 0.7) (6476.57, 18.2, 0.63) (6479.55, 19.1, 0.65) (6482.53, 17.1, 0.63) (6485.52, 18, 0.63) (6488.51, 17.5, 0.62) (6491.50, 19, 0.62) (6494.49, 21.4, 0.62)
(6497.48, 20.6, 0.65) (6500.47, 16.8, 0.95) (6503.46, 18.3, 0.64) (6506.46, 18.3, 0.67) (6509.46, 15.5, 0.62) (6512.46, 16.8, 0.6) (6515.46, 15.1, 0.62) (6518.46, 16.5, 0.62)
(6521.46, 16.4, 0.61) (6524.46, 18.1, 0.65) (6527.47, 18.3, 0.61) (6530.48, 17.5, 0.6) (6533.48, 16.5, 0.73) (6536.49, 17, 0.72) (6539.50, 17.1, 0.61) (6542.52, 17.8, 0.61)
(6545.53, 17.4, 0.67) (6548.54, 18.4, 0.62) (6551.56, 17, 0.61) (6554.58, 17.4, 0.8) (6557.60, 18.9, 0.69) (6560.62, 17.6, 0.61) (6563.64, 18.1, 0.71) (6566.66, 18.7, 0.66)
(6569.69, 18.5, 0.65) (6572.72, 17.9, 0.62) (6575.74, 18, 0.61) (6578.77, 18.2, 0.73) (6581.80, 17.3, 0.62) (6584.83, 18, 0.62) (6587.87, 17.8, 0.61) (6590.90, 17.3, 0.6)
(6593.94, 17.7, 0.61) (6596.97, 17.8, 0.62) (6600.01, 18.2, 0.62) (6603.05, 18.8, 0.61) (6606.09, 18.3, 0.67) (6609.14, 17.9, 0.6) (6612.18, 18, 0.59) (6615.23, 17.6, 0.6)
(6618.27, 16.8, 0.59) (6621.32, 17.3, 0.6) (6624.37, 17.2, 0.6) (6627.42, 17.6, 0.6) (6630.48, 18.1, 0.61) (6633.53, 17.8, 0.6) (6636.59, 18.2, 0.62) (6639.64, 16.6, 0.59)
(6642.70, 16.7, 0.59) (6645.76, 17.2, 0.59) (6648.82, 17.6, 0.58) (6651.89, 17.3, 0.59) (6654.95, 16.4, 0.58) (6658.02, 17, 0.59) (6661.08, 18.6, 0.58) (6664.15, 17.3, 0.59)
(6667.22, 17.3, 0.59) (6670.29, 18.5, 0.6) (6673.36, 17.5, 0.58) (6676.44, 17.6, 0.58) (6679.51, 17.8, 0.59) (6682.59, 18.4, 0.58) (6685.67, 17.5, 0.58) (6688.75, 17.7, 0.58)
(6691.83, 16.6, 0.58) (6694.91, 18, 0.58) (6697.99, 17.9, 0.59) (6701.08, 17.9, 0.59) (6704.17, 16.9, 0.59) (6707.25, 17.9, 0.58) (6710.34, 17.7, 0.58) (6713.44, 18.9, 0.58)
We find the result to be 3.0 angstrom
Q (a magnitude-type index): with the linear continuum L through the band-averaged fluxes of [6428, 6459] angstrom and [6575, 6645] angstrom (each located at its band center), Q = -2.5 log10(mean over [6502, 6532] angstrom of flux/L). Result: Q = 0.05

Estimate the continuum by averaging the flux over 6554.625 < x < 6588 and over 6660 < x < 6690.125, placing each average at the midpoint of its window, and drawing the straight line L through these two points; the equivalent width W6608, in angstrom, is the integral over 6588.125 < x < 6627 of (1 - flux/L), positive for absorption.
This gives 0.5 angstrom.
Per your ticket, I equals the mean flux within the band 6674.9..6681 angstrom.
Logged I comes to 17.7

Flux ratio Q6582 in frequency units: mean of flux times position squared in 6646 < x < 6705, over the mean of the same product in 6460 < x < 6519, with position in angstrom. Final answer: 1.03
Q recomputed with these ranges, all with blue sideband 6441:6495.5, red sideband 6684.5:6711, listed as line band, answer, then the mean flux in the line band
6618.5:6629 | 0.03 mag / 17.3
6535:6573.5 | 0.02 mag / 17.8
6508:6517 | 0.16 mag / 15.8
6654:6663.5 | 0.02 mag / 17.4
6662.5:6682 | 0.00 mag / 17.7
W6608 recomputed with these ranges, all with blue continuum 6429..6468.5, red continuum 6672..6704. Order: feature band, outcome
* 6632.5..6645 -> 0.3 angstrom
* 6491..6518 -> 0.3 angstrom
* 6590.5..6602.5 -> 0.0 angstrom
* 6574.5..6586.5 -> 0.0 angstrom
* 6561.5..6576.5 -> -0.2 angstrom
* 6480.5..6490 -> 0.3 angstrom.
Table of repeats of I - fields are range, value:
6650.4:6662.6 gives 17.3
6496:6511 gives 17.9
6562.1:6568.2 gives 18.4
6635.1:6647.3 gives 17.2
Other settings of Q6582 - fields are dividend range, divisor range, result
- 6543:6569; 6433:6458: 1.03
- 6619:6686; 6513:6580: 1.03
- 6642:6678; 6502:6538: 1.07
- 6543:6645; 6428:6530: 1.02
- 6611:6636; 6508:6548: 1.07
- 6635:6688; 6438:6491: 1.02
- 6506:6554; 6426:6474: 0.96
